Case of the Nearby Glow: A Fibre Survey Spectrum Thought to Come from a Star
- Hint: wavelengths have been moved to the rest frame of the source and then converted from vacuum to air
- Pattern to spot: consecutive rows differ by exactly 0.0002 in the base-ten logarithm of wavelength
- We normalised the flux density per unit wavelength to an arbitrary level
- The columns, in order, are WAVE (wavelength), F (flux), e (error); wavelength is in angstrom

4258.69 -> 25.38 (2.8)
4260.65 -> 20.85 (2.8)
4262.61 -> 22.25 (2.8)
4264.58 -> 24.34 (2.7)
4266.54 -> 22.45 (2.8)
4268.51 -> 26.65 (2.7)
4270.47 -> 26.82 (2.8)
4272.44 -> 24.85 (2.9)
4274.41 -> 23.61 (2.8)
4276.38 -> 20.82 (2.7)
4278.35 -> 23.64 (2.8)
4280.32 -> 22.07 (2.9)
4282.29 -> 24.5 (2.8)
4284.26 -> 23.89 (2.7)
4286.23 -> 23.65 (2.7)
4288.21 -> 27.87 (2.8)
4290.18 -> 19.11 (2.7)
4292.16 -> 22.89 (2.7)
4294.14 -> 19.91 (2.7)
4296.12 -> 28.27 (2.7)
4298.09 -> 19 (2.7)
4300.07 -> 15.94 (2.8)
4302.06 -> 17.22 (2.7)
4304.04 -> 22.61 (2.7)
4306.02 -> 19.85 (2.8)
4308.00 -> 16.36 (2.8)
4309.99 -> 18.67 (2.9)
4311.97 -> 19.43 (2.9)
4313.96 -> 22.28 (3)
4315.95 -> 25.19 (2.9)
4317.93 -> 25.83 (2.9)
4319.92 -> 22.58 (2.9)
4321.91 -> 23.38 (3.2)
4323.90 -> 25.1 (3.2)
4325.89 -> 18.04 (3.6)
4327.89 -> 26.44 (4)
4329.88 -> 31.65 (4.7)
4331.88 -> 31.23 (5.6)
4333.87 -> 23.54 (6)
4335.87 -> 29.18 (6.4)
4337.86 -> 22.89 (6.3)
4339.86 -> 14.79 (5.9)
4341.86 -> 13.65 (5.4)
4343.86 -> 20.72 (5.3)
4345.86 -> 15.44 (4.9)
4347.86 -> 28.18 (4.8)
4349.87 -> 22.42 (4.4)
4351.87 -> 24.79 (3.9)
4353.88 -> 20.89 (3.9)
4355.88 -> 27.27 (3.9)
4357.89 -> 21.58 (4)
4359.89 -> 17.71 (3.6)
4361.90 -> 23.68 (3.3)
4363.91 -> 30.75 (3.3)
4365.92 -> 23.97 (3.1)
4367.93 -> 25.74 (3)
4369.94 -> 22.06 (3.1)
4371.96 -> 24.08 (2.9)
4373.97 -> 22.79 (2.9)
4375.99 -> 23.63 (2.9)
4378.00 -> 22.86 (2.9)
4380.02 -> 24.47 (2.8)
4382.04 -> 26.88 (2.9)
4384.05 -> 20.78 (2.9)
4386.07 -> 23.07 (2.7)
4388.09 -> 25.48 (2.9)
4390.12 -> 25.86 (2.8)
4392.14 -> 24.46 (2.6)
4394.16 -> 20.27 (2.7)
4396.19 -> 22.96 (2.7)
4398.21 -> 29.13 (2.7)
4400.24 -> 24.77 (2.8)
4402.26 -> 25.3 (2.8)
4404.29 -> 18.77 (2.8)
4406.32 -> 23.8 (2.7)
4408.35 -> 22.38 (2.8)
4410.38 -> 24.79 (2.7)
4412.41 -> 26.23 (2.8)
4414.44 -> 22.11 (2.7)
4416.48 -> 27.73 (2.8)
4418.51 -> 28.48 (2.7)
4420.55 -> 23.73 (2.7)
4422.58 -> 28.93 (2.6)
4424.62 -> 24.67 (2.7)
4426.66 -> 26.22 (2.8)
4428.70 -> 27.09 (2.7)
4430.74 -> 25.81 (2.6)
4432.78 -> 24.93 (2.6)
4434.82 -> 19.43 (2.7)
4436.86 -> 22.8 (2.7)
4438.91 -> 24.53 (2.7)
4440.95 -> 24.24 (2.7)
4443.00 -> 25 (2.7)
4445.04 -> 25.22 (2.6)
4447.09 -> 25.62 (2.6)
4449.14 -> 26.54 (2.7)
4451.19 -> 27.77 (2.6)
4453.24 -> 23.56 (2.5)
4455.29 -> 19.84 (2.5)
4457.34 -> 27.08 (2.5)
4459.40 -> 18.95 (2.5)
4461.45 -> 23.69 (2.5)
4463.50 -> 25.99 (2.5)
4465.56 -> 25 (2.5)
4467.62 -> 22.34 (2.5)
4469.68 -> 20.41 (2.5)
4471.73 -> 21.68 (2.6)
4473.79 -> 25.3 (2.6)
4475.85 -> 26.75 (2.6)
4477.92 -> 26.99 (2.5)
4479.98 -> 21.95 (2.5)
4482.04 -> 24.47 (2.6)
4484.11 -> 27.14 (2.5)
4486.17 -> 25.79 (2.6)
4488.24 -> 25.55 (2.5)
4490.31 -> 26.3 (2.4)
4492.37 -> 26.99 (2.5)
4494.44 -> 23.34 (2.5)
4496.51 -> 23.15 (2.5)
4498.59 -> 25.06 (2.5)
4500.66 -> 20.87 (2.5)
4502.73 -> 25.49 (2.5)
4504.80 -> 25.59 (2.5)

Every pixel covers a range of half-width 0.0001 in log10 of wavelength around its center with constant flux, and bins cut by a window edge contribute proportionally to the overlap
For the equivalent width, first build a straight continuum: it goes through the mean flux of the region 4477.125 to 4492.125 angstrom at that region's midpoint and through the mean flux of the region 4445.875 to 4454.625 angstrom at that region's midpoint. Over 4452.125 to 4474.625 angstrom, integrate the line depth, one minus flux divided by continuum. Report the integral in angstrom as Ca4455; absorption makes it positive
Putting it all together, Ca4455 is 2.2 angstrom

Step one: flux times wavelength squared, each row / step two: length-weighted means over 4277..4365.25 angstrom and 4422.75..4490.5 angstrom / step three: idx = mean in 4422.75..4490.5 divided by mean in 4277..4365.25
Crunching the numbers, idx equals 1.15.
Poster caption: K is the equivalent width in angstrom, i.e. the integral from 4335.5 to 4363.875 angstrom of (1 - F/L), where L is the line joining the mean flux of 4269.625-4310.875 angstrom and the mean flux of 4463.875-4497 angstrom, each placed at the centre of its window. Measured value 1.2 angstrom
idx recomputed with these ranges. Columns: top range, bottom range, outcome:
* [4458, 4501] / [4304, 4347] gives 1.17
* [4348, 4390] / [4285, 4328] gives 1.13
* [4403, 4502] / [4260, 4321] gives 1.18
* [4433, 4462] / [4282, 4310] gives 1.20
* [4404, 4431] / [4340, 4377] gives 1.15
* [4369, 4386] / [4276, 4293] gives 1.05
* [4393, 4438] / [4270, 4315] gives 1.19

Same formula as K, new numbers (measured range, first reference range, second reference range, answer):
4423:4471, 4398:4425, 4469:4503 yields 1.0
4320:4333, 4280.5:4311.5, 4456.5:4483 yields -2.4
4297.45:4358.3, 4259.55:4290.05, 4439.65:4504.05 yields 4.5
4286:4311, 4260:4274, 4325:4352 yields 3.0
